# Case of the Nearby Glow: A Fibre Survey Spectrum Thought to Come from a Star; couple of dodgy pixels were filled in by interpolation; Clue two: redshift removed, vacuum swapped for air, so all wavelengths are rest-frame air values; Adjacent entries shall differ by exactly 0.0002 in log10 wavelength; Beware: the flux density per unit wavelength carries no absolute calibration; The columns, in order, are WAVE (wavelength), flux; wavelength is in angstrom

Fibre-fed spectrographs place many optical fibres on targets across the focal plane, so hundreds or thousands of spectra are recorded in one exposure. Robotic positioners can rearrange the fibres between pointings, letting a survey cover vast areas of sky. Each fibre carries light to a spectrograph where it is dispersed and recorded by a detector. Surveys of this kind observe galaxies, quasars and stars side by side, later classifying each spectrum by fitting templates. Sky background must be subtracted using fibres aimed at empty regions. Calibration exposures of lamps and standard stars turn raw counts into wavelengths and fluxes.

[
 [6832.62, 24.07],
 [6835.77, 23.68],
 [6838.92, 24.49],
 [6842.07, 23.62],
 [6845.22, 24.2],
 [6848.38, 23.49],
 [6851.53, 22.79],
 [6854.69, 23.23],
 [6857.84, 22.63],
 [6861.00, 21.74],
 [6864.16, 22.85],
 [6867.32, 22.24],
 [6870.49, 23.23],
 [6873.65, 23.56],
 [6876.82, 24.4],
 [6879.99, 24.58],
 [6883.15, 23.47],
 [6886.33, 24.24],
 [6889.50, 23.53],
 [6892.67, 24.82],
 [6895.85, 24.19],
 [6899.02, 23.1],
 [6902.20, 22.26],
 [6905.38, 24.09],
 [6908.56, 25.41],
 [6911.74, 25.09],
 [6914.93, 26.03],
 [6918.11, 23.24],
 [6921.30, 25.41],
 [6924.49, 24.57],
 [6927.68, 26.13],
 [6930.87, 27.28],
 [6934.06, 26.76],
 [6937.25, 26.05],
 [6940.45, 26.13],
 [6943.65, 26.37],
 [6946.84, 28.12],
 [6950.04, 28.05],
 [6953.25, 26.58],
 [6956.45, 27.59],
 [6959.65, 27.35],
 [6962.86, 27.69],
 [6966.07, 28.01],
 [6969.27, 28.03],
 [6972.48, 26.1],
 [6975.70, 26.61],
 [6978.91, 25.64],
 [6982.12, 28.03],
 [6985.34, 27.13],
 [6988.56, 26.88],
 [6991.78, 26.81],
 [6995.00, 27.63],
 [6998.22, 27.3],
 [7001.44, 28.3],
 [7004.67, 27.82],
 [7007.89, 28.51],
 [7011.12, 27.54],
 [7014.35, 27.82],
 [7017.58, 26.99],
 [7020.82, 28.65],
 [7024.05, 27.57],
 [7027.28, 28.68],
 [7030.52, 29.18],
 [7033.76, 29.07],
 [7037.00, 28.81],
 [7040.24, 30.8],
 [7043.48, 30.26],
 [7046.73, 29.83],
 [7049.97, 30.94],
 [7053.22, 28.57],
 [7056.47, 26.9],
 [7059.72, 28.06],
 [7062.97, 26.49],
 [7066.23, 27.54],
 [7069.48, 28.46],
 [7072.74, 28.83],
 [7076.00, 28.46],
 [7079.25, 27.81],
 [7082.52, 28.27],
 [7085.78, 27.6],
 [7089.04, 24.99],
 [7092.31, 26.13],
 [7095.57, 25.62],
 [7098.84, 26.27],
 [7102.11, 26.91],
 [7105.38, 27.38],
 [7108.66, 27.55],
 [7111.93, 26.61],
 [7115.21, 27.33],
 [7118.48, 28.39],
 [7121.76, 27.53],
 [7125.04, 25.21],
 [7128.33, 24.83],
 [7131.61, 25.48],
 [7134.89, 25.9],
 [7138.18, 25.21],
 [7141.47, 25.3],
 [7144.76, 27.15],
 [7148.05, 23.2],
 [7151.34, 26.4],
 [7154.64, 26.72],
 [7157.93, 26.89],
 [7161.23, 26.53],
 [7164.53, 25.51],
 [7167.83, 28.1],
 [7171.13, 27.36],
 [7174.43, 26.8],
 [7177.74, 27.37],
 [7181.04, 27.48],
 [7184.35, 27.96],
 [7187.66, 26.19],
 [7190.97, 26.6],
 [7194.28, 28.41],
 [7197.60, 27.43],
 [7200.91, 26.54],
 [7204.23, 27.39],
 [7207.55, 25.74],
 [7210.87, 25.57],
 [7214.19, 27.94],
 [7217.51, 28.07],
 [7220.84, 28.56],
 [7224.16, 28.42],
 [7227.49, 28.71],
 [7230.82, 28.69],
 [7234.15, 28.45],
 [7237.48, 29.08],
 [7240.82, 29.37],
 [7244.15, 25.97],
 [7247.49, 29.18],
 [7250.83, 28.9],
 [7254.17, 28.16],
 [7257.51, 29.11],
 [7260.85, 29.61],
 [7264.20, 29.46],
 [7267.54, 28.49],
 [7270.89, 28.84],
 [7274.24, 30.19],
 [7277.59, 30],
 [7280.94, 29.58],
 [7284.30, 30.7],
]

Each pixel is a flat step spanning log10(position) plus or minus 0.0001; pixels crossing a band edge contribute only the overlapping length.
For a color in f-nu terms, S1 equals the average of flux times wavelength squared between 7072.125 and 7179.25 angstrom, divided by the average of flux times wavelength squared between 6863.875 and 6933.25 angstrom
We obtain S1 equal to 1.17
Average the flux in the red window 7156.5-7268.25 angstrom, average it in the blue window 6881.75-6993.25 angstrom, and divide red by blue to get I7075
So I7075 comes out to 1.07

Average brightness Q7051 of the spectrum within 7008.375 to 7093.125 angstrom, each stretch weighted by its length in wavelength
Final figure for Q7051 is 28.3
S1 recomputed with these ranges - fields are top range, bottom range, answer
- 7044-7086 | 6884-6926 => 1.22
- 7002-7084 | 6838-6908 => 1.27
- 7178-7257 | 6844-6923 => 1.29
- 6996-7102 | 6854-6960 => 1.18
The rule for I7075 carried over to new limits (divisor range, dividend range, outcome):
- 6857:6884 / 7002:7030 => 1.21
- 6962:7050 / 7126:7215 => 0.94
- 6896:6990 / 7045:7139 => 1.04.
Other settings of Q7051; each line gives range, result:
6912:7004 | 26.8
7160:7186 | 27.2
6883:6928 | 24.3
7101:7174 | 26.4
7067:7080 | 28.4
